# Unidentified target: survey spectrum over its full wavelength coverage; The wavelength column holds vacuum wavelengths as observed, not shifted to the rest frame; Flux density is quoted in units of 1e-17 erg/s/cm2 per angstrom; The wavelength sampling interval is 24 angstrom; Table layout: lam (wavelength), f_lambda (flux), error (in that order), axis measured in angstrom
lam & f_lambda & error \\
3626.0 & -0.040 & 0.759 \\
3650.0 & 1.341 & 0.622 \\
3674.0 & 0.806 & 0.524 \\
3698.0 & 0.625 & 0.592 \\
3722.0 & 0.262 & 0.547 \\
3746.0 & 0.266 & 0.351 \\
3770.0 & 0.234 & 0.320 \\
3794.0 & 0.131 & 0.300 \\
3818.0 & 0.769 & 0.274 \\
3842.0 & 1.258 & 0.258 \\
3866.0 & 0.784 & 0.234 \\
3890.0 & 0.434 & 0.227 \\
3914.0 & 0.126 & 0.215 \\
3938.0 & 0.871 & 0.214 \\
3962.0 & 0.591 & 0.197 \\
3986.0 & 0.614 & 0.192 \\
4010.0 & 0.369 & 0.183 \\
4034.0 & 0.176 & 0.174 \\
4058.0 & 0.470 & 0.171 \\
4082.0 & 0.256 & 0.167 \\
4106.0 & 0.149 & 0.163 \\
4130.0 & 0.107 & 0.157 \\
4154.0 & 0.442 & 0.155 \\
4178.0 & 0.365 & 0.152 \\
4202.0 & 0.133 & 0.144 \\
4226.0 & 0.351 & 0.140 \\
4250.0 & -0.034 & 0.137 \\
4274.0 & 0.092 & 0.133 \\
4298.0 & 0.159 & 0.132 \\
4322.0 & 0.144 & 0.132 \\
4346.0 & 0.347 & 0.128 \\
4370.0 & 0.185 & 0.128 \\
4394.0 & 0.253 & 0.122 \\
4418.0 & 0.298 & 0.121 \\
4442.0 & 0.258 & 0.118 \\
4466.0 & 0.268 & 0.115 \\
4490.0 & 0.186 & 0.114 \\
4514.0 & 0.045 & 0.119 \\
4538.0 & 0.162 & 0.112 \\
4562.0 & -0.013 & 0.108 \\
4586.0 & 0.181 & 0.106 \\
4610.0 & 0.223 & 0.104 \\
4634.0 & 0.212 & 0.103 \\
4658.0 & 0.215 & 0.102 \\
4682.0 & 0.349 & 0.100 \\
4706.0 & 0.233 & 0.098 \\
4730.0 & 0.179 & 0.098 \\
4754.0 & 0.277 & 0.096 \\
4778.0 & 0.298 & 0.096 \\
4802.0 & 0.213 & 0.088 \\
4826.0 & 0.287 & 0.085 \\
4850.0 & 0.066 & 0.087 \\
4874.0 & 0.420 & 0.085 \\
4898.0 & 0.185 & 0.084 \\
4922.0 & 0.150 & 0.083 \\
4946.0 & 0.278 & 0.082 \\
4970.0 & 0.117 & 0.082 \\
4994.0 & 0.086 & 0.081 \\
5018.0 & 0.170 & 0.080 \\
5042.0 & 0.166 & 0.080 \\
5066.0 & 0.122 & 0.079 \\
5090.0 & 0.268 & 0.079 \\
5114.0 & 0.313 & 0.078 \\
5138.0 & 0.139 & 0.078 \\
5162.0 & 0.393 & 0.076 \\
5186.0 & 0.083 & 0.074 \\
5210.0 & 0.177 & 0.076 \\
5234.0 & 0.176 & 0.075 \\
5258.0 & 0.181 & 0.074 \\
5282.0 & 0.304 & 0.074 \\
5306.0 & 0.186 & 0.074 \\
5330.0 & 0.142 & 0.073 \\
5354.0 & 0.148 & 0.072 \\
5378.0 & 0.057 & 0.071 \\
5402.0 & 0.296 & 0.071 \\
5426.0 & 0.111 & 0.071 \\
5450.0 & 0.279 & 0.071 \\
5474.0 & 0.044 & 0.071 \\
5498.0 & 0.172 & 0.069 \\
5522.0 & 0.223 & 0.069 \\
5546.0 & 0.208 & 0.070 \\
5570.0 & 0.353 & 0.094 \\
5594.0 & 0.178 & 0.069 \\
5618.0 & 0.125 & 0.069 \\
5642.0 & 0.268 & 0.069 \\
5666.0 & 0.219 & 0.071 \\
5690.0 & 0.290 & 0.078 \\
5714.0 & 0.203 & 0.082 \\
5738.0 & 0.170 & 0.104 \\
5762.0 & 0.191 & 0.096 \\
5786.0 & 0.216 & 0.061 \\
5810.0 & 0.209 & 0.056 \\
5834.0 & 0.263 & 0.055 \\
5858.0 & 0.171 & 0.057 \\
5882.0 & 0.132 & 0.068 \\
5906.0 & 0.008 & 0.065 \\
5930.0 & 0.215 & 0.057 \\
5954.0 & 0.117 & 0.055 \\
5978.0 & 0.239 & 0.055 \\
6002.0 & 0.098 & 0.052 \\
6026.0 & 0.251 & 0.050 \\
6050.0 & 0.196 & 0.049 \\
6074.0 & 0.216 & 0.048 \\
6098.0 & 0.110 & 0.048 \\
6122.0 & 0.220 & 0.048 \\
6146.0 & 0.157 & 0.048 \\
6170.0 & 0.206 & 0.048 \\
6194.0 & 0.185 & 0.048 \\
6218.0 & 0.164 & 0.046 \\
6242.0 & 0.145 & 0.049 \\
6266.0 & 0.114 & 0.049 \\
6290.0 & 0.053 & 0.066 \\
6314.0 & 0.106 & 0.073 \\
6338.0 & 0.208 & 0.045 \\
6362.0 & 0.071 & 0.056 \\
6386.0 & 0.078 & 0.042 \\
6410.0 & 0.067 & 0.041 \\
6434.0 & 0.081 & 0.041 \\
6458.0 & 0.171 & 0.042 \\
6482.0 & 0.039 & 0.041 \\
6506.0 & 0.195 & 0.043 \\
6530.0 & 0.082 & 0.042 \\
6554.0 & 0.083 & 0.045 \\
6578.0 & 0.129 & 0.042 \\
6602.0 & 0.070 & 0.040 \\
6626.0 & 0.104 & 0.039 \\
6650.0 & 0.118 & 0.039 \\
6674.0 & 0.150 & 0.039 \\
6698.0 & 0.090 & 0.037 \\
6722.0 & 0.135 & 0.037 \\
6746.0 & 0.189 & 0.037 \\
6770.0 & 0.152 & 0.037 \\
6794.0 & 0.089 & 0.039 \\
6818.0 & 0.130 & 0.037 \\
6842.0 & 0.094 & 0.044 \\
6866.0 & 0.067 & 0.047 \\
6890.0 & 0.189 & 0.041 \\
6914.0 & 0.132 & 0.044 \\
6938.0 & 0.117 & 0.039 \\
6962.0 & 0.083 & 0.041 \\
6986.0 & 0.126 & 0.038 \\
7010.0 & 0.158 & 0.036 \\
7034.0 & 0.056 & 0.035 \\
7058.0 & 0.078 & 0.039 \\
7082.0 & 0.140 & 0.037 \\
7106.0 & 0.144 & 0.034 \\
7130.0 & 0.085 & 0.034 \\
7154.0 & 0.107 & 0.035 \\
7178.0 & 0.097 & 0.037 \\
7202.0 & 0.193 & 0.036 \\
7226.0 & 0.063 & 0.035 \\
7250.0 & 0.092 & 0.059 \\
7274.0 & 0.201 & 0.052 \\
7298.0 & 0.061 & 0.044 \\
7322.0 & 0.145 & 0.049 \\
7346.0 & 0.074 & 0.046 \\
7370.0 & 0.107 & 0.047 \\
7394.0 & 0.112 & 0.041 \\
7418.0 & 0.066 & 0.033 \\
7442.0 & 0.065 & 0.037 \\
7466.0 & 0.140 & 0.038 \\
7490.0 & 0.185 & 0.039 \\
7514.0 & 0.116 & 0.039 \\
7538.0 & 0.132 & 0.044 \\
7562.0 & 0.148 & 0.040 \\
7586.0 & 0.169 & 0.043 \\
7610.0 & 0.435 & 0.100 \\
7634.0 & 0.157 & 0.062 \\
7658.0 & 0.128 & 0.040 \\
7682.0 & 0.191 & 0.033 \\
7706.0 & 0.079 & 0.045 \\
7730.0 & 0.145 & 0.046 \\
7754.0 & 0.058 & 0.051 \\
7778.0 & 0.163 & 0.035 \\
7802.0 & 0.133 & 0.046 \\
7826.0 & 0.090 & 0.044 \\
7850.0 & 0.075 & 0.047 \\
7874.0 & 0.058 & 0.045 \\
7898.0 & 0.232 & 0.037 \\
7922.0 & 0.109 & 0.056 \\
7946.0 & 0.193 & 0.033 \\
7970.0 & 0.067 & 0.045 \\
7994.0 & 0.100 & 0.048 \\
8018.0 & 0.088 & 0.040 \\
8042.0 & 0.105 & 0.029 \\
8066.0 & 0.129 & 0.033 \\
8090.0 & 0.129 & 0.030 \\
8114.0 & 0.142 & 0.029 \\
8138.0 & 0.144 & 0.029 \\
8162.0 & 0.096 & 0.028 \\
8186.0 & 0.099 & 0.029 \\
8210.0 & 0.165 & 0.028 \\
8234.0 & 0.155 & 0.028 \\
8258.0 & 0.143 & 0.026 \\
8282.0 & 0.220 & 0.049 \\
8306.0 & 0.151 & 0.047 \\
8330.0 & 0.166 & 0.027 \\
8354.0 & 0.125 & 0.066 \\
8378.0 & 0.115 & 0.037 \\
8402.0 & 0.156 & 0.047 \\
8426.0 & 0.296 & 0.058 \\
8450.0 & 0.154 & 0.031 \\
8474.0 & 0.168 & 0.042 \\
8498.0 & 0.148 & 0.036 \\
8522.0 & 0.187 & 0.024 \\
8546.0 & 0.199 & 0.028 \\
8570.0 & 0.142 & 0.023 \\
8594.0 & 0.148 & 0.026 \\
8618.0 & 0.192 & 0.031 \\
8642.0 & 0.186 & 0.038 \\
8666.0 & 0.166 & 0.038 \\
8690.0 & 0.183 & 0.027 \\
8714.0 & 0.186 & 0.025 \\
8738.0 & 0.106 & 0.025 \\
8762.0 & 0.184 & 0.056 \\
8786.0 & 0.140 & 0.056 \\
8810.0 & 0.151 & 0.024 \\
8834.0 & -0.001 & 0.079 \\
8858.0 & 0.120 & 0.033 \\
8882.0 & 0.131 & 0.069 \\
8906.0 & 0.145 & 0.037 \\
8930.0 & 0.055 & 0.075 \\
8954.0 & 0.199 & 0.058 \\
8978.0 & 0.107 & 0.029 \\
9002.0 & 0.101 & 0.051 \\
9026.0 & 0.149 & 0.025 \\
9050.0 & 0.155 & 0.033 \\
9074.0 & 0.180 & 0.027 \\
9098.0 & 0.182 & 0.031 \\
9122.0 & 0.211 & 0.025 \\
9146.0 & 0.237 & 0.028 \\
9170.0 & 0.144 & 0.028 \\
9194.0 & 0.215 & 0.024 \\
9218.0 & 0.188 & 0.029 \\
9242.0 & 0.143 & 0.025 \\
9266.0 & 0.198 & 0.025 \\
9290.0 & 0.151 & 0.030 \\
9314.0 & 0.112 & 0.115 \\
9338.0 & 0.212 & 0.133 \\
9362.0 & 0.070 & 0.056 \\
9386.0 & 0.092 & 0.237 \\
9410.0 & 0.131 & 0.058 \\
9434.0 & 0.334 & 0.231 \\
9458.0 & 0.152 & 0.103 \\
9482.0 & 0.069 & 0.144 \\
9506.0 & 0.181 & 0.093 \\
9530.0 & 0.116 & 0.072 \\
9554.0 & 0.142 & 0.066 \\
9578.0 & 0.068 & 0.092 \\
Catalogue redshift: 1.04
